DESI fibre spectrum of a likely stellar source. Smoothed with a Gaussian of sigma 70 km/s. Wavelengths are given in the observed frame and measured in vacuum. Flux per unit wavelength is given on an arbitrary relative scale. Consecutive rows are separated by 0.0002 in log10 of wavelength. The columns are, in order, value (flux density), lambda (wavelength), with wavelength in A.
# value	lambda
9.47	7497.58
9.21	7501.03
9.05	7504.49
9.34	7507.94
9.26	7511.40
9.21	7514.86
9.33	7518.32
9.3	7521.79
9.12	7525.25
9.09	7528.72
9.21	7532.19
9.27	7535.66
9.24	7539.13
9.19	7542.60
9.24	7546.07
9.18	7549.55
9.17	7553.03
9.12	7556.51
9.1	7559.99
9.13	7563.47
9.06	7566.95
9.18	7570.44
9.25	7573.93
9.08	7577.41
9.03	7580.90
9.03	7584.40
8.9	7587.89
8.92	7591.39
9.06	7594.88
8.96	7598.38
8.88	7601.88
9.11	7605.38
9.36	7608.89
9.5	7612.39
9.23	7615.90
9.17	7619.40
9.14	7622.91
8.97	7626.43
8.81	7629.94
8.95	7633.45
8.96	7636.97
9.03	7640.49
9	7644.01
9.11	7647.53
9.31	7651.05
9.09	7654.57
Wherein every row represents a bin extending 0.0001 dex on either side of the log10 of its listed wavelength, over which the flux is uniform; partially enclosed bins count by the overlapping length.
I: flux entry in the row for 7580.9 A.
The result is 9.03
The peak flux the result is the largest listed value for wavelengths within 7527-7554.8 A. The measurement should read 9.27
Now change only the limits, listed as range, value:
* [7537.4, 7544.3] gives 9.24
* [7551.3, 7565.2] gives 9.17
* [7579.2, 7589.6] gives 9.03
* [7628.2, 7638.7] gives 8.96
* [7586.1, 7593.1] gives 8.92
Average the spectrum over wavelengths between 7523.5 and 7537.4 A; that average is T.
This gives 9.17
